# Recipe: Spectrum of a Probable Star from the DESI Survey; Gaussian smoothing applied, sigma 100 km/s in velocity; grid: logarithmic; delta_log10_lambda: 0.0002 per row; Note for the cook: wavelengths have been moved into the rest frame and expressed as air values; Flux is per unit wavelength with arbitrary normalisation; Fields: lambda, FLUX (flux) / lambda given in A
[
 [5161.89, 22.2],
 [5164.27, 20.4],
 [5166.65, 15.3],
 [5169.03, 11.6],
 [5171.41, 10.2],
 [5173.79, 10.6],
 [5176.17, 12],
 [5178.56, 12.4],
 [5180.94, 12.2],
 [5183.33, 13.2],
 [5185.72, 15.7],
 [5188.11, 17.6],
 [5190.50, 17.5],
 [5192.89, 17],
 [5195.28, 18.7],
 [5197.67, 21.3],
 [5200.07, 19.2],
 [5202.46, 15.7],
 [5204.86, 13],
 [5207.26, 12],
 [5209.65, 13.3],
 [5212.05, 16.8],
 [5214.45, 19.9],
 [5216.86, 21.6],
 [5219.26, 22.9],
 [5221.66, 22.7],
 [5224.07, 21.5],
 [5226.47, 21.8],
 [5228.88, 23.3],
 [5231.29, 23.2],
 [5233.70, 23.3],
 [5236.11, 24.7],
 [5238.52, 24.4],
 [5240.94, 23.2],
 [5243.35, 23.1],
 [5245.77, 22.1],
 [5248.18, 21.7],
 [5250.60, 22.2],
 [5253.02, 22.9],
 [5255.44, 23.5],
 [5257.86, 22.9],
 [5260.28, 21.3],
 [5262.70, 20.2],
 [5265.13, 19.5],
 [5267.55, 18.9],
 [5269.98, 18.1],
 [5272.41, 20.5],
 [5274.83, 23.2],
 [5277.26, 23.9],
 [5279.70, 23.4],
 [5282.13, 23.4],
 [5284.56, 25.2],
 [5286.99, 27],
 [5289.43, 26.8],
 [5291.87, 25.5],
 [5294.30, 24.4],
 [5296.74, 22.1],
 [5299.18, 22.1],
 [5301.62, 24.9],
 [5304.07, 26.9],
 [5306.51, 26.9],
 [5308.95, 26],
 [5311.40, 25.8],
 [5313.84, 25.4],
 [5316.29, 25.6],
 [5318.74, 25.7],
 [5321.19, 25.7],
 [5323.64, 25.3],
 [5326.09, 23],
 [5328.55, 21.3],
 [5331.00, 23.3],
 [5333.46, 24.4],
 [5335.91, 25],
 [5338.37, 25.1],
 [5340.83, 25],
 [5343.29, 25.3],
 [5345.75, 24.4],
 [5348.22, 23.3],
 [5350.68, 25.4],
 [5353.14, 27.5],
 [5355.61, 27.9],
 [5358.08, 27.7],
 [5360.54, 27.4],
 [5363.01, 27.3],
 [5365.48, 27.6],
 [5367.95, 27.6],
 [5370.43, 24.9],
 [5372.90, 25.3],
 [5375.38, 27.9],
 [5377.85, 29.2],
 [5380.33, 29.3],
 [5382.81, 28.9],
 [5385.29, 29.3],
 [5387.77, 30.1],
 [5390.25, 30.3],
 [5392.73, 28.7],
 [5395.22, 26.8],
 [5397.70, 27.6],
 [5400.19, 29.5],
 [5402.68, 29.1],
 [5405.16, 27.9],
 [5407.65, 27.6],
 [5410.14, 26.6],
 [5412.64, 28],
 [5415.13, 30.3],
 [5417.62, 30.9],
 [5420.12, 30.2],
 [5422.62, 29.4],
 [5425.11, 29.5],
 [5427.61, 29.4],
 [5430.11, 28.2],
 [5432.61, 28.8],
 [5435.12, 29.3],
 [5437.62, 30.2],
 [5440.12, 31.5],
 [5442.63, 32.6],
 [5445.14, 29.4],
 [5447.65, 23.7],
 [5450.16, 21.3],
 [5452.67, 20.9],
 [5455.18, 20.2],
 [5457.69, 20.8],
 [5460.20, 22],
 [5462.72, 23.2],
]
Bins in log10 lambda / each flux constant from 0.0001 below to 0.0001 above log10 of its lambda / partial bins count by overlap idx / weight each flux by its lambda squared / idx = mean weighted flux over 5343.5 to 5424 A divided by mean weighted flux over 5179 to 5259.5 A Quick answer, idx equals 1.50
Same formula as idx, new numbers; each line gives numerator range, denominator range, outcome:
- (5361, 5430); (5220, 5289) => 1.33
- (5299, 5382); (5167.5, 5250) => 1.48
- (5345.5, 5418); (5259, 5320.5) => 1.21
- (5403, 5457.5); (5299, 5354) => 1.16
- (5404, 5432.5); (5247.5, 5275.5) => 1.45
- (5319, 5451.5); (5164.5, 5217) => 1.93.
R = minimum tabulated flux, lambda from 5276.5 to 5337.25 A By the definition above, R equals 21.3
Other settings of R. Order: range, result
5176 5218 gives 12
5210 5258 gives 16.8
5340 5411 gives 23.3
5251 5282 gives 18.1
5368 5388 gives 24.9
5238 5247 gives 22.1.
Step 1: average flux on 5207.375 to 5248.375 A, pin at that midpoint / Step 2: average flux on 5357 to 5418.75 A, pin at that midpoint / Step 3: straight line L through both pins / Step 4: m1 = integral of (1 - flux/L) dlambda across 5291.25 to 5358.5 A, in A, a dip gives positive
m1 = 1.49 A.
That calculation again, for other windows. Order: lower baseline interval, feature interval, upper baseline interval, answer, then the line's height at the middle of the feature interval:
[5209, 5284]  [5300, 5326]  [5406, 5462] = -2.1 A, 23.7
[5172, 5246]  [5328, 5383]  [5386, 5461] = -2.9 A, 24.8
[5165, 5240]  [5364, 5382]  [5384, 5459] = -1.3 A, 25.6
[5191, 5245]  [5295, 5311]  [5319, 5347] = -1.1 A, 23.3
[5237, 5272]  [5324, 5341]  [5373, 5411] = 1.1 A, 25.6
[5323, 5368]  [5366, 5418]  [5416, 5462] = -4.1 A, 26.3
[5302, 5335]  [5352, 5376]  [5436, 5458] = -1.7 A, 25.3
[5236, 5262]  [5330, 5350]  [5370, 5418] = 1.4 A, 26.3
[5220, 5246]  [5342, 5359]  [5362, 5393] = 0.8 A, 27.2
